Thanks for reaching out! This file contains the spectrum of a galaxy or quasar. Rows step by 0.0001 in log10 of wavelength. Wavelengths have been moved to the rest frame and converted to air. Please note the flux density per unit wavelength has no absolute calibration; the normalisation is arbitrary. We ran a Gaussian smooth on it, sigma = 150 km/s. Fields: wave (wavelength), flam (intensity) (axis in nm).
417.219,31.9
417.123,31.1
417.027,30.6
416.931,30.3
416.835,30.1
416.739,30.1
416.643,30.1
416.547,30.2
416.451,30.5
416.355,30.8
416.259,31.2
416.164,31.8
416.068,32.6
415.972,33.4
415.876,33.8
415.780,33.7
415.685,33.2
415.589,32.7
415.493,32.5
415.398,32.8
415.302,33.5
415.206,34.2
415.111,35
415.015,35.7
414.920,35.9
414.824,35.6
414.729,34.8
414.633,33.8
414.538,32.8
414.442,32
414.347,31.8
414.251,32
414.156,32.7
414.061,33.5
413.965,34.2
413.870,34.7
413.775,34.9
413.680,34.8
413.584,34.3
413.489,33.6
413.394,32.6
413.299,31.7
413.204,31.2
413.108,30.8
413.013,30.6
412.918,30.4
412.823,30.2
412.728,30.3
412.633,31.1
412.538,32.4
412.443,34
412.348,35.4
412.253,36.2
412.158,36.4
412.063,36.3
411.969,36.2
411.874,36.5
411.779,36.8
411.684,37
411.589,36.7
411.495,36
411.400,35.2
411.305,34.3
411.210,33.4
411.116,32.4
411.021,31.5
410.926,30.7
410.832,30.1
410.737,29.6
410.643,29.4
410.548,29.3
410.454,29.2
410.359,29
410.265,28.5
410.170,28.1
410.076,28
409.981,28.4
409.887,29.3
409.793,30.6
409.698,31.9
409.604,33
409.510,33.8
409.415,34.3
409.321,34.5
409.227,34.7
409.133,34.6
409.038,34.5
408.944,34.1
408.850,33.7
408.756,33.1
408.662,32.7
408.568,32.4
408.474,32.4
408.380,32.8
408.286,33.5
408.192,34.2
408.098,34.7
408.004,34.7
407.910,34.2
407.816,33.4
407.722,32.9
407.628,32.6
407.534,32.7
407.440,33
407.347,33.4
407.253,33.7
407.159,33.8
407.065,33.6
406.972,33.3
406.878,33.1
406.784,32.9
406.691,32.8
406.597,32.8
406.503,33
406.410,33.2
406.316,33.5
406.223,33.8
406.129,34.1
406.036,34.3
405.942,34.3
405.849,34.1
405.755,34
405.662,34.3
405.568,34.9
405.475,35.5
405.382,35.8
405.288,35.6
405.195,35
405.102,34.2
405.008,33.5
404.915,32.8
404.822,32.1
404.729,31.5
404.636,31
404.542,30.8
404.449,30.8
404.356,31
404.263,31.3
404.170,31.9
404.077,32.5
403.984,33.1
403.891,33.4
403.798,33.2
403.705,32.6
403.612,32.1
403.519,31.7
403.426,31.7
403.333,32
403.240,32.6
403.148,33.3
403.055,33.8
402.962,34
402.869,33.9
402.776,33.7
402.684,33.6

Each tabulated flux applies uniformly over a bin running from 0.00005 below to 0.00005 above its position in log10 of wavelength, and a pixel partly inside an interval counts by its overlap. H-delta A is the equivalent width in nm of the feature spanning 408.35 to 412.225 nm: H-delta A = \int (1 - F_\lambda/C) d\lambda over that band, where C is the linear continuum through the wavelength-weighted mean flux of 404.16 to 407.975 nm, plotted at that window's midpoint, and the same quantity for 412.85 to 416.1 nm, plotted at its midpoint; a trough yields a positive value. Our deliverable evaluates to 0.06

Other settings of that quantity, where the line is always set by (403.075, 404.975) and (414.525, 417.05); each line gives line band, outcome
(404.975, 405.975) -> -0.08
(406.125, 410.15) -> -0.09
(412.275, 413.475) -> 0.02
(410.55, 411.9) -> -0.04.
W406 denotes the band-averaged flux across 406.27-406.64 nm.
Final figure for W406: 33.1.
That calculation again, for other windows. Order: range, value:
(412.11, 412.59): 34.8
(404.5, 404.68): 30.8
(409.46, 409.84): 32.3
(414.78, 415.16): 35.6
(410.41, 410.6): 29.3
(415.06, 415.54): 33.6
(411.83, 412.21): 36.4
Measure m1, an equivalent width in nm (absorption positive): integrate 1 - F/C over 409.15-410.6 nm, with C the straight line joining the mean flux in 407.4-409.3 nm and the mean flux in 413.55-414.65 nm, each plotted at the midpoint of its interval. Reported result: 0.11 nm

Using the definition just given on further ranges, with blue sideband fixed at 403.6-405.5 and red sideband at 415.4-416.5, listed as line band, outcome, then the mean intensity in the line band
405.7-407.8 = -0.042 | 33.4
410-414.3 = -0.019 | 32.7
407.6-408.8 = -0.025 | 33.4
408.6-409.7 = -0.038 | 33.8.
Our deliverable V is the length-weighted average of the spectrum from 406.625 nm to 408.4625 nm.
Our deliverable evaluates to 33.4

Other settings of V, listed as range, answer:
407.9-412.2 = 32.9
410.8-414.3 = 33.6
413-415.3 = 33.5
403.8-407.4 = 33.3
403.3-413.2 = 32.9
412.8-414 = 32.7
